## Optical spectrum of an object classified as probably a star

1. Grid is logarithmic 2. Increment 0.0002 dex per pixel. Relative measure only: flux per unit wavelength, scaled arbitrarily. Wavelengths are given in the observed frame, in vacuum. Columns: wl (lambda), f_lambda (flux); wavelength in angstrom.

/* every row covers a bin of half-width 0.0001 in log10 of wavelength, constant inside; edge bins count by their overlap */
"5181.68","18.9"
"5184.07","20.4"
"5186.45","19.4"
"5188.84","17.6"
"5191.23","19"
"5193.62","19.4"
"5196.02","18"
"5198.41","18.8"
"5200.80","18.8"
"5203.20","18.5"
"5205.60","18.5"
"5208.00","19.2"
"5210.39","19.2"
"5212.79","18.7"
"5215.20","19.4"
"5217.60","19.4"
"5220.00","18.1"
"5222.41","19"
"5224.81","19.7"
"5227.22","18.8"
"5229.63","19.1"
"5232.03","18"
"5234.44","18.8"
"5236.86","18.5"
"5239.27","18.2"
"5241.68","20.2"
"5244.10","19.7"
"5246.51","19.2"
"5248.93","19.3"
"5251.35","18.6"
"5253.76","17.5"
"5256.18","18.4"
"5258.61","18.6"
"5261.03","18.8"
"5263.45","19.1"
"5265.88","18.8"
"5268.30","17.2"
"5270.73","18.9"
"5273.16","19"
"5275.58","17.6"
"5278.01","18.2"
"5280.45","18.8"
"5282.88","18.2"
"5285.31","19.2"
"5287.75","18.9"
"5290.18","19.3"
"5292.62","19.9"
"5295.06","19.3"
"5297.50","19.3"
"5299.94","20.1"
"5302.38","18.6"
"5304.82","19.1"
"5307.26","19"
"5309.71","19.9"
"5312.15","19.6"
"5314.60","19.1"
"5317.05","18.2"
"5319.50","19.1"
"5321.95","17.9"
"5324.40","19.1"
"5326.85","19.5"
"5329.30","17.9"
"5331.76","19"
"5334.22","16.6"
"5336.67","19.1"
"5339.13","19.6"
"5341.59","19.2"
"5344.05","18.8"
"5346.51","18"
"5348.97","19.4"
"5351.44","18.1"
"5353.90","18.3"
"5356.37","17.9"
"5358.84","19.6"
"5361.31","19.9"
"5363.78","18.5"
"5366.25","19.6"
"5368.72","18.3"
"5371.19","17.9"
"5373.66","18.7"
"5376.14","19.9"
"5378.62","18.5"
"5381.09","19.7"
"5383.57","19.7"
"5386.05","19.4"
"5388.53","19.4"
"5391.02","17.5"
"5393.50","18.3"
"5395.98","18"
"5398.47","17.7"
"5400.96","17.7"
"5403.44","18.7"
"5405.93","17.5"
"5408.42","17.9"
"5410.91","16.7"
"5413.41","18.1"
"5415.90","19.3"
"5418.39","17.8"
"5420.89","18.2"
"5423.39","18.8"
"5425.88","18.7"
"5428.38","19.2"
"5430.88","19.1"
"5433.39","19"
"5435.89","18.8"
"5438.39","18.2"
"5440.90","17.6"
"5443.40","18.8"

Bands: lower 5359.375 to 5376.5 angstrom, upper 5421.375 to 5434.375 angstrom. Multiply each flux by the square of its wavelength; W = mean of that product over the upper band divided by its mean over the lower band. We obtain 1.0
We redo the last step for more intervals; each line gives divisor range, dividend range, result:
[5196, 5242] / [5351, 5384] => 1.06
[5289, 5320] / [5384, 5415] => 0.97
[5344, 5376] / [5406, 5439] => 1.01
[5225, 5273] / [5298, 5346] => 1.04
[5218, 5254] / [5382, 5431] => 1.04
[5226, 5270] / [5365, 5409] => 1.05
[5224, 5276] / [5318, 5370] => 1.04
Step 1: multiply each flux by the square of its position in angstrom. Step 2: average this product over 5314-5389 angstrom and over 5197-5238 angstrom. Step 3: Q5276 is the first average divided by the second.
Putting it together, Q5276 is 1.1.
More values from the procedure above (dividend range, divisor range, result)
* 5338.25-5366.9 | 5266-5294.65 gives 1.04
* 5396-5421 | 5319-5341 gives 0.99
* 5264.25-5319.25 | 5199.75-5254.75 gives 1.03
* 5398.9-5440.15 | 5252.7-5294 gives 1.04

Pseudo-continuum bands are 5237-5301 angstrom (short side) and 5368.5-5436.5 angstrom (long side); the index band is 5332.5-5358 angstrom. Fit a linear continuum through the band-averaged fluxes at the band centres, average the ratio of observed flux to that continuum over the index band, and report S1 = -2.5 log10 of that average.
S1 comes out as 0.01 mag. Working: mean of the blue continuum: 18.8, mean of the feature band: 18.5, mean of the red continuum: 18.5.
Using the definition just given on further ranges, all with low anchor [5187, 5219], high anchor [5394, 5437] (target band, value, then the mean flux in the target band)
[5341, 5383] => -0.02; 18.9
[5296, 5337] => -0.02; 18.9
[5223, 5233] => -0.01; 18.9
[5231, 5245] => -0.01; 18.9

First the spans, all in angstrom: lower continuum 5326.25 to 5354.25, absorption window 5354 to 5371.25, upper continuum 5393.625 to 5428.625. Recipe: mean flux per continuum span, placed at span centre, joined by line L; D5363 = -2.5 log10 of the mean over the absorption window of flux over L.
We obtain -0.02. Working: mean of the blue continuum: 18.6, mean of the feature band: 18.8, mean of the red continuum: 18.1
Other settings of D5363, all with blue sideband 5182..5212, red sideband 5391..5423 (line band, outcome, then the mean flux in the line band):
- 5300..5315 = -0.05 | 19.3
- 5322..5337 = -0.01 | 18.5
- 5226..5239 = 0.01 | 18.6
